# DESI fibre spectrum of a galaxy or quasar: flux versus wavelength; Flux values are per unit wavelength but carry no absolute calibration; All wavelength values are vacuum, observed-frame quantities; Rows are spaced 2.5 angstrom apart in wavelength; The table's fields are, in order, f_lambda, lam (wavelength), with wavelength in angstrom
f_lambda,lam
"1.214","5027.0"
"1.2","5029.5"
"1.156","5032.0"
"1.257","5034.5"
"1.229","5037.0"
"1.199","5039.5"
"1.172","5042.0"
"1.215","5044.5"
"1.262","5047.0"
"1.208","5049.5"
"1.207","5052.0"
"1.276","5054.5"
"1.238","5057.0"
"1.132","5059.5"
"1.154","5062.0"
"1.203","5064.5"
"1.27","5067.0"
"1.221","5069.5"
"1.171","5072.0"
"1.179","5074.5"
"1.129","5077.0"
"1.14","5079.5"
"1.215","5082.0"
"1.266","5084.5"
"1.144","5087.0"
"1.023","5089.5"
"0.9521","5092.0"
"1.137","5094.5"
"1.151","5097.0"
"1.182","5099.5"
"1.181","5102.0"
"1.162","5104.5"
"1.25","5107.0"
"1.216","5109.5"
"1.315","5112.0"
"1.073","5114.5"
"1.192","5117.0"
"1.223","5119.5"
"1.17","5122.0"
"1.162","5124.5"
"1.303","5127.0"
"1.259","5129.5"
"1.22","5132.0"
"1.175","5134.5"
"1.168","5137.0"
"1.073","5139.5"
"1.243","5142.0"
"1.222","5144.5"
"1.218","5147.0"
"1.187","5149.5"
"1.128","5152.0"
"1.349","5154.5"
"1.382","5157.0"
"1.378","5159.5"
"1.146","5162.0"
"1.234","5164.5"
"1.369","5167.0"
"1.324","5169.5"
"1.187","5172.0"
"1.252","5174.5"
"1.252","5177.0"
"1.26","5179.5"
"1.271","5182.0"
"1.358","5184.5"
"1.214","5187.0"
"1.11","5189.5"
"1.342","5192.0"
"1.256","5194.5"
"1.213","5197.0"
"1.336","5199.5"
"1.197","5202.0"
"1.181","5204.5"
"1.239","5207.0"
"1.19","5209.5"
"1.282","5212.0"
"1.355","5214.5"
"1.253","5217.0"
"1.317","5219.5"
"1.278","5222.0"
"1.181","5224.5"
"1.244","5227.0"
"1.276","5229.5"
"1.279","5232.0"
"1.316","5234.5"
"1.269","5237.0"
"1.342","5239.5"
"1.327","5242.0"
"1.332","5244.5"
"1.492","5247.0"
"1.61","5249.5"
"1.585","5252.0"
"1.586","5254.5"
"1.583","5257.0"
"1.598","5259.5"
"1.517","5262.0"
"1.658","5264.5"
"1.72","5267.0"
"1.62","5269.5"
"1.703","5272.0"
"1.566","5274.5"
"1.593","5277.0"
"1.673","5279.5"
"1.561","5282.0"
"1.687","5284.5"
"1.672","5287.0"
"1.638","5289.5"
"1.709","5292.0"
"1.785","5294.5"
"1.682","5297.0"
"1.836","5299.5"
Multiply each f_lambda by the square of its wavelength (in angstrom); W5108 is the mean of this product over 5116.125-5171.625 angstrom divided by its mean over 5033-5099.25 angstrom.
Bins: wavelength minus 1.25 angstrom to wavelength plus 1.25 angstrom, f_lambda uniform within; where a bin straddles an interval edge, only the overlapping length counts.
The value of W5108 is 1.1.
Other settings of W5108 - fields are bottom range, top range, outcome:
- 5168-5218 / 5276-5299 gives 1.38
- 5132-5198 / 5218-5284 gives 1.23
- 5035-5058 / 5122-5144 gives 1.01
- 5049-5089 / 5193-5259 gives 1.19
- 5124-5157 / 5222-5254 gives 1.16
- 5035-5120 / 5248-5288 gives 1.47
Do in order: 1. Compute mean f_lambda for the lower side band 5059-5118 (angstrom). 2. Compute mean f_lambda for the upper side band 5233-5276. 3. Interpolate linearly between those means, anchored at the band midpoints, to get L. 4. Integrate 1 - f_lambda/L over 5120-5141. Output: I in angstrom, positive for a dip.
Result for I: 1.1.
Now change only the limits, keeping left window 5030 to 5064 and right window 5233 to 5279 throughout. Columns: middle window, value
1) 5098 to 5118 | 1.60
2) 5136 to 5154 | 2.28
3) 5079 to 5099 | 2.22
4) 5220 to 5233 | 1.97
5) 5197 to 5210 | 1.94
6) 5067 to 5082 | 0.83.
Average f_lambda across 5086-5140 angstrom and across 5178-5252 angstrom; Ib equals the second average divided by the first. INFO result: 1.10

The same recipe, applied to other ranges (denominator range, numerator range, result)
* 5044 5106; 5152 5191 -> 1.08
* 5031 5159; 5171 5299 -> 1.18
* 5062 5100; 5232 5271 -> 1.29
